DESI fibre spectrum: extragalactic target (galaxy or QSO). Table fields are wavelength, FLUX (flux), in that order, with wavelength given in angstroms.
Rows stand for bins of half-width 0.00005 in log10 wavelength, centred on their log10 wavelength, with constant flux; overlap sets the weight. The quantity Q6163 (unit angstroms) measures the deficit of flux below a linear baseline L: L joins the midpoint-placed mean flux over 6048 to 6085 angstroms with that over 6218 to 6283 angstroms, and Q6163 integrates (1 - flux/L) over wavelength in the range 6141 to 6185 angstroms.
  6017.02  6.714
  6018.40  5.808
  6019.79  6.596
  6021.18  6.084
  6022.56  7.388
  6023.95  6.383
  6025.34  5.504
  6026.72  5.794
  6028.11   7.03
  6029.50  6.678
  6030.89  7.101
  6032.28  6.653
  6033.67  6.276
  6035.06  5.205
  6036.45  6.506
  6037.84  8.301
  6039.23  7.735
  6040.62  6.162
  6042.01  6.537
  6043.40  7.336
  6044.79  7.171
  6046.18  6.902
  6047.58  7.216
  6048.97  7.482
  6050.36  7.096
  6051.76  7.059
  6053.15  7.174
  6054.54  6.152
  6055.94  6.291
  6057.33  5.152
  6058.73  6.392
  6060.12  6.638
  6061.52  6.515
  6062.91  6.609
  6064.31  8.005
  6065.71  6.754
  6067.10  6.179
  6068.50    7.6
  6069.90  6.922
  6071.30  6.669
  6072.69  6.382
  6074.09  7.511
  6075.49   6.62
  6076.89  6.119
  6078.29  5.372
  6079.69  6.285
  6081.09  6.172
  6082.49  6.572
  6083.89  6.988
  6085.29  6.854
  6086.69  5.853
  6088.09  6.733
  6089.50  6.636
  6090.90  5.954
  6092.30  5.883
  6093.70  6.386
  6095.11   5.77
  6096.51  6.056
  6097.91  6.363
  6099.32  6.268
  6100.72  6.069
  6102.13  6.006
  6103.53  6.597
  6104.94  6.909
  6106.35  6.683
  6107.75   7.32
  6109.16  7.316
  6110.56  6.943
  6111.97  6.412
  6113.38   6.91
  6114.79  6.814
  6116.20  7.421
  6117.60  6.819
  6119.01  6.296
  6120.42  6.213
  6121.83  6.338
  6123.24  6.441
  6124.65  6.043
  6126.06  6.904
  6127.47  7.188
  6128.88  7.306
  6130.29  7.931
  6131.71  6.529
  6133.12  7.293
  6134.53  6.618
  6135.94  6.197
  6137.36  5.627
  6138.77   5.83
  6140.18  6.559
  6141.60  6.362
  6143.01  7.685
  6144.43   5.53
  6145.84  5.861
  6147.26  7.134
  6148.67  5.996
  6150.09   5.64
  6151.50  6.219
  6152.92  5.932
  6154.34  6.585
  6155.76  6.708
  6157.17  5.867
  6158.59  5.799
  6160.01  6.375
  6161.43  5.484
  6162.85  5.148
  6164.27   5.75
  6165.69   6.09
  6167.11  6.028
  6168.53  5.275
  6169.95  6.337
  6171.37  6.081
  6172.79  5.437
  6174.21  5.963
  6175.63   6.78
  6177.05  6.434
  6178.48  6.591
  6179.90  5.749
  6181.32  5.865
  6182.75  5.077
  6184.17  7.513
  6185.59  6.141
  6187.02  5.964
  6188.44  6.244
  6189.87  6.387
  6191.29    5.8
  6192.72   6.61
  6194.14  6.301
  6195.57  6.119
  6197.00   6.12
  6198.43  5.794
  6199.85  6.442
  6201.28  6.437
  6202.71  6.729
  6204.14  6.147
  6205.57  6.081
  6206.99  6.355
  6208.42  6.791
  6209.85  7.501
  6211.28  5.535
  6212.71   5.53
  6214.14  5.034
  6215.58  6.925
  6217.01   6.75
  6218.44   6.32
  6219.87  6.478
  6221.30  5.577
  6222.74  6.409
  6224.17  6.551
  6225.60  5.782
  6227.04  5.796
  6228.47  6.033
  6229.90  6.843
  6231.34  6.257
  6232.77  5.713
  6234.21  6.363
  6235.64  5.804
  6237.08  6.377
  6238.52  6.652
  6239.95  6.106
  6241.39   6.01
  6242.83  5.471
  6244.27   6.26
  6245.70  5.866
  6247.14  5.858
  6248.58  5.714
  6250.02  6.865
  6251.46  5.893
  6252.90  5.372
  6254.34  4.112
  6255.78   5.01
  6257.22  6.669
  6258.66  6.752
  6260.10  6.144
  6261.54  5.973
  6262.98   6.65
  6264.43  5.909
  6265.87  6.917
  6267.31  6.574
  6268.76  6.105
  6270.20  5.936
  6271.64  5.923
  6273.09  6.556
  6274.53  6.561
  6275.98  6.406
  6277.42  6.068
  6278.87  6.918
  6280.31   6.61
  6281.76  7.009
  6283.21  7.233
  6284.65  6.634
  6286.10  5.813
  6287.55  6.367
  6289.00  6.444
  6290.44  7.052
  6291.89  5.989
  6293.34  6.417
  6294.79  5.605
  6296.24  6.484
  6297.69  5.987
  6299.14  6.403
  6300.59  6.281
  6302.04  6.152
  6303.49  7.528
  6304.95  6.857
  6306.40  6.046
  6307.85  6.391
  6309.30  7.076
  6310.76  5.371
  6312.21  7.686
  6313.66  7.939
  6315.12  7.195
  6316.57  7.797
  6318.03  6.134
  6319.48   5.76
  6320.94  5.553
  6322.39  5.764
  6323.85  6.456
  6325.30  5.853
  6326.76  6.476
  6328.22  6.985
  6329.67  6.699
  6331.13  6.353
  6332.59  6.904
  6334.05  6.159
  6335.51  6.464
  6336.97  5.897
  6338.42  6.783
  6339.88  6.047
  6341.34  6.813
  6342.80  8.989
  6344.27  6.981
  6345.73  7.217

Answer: 2.0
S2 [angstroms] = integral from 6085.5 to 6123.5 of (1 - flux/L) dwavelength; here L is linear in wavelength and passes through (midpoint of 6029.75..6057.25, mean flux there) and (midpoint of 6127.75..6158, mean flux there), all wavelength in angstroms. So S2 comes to 0.5 angstroms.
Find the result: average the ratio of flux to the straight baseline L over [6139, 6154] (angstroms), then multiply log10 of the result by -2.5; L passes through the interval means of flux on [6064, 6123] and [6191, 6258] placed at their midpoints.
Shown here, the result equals 0.02 mag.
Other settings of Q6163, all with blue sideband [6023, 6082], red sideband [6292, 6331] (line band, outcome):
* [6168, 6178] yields 0.77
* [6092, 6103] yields 0.85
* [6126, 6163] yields 1.17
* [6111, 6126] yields 0.06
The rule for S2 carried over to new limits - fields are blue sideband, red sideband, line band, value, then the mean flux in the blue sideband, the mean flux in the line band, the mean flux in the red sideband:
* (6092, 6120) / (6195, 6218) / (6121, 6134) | -0.7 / 6.57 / 6.88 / 6.27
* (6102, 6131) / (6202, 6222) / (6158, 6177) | 1.8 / 6.82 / 5.91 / 6.27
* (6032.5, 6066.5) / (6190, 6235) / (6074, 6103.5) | 1.6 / 6.78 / 6.29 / 6.23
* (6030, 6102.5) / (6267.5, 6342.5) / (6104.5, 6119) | -0.8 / 6.59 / 6.93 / 6.48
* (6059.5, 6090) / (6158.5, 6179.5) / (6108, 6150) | -2.5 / 6.63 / 6.63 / 5.97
